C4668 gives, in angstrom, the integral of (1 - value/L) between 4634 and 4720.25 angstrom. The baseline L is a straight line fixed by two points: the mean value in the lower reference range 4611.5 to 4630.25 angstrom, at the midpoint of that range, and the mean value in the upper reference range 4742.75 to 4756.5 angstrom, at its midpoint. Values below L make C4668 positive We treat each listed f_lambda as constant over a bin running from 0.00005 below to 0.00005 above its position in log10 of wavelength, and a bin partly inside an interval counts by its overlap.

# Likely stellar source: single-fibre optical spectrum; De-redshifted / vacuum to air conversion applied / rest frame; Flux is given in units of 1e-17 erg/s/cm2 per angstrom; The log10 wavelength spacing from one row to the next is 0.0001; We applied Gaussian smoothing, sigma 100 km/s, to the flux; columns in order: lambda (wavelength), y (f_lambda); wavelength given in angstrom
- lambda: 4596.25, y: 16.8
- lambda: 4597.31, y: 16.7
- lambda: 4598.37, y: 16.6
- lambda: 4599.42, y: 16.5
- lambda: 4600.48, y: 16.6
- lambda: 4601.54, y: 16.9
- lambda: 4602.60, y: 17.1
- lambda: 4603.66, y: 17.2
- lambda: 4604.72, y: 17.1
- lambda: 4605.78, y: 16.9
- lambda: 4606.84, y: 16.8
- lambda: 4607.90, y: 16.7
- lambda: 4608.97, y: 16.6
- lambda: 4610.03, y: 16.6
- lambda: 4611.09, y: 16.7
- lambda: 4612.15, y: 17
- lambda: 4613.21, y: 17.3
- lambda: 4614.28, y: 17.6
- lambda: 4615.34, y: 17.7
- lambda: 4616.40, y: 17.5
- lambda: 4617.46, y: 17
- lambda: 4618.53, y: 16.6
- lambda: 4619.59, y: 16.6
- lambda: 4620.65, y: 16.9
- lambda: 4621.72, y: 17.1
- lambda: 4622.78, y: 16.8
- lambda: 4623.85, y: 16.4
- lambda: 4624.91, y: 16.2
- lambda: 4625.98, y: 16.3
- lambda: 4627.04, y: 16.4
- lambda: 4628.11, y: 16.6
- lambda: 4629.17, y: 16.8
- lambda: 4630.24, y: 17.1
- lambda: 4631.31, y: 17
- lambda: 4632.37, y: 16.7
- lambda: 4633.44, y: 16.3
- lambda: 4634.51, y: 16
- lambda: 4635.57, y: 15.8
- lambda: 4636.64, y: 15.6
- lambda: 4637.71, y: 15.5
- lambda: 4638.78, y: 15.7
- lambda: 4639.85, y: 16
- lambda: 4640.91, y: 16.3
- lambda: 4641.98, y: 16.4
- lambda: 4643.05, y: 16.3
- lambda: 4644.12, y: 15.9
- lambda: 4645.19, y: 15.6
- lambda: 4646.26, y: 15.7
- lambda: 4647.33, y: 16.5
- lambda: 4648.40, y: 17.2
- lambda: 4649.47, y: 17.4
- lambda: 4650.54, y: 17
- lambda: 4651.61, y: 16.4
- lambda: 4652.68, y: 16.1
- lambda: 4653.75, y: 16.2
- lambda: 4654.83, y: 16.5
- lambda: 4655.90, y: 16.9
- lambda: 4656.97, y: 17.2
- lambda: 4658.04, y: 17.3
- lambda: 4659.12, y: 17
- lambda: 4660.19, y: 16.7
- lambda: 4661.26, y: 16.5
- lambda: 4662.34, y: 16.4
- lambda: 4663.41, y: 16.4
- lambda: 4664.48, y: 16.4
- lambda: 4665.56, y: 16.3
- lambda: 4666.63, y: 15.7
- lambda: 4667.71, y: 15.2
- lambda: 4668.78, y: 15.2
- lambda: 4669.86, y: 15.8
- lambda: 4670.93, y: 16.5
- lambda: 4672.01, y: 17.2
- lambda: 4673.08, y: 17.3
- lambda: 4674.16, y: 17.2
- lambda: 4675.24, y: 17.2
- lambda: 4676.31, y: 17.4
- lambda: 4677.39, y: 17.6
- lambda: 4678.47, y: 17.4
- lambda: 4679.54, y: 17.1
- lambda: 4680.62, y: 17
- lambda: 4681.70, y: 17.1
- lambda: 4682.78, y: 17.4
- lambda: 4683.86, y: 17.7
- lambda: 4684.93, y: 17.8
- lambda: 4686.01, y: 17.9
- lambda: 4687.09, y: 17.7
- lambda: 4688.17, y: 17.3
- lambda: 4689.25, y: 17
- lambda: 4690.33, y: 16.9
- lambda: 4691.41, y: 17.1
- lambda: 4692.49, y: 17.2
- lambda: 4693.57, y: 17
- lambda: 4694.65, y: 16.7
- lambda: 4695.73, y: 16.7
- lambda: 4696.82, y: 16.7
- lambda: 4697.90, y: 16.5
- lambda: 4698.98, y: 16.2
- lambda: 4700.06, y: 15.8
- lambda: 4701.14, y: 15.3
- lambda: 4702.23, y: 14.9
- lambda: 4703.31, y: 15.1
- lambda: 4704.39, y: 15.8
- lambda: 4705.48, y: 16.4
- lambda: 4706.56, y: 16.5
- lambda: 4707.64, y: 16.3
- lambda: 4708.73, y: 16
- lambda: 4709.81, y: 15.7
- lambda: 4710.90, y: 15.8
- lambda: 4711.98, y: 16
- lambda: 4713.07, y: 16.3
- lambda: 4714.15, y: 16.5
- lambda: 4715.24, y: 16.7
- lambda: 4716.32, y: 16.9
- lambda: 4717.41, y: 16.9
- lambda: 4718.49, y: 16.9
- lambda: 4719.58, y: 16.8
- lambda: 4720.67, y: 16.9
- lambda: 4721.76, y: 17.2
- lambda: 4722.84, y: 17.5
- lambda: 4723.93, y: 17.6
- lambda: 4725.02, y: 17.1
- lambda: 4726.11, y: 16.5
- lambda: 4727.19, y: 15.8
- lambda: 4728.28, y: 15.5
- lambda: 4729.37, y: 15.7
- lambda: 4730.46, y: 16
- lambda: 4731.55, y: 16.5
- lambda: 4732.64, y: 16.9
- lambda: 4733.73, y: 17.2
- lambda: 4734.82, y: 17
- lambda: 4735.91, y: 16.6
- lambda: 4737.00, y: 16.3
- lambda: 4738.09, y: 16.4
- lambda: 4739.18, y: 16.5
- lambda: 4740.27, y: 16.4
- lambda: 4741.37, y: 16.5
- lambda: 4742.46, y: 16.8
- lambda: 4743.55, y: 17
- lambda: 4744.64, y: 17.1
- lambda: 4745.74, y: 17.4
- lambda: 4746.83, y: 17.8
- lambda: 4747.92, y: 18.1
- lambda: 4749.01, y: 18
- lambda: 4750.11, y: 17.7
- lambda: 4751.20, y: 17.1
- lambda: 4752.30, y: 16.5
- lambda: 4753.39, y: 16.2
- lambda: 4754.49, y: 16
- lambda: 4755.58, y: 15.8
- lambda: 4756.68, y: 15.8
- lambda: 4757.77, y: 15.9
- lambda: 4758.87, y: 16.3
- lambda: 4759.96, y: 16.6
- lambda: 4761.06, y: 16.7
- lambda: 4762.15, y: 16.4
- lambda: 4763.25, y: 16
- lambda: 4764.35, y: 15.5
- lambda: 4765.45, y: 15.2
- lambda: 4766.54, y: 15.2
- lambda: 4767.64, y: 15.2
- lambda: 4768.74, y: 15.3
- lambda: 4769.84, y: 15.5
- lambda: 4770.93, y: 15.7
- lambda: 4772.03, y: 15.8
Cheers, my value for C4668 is 2.1 angstrom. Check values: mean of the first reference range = 16.9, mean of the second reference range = 17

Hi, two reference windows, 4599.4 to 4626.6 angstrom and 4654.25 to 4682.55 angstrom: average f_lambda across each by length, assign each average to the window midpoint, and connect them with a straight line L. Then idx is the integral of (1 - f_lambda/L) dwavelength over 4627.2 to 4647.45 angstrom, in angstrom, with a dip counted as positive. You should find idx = 0.7 angstrom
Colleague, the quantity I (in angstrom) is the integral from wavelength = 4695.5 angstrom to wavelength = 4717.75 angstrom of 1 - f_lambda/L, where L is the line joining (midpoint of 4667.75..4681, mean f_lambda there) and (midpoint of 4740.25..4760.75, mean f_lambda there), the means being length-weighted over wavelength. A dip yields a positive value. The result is 0.9 angstrom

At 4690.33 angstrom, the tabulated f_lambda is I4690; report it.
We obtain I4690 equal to 16.9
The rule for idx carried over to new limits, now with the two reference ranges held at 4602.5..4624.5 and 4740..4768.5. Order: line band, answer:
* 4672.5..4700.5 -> -0.67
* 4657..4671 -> 0.42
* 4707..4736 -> 0.09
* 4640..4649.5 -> 0.31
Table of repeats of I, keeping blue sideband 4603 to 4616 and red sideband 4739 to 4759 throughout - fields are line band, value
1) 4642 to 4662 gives 0.45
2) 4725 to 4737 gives 0.30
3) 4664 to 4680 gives 0.27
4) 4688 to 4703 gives 0.36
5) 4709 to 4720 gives 0.27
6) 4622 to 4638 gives 0.56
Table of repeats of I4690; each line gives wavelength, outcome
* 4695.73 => 16.7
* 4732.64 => 16.9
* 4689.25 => 17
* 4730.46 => 16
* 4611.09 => 16.7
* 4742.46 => 16.8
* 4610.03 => 16.6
